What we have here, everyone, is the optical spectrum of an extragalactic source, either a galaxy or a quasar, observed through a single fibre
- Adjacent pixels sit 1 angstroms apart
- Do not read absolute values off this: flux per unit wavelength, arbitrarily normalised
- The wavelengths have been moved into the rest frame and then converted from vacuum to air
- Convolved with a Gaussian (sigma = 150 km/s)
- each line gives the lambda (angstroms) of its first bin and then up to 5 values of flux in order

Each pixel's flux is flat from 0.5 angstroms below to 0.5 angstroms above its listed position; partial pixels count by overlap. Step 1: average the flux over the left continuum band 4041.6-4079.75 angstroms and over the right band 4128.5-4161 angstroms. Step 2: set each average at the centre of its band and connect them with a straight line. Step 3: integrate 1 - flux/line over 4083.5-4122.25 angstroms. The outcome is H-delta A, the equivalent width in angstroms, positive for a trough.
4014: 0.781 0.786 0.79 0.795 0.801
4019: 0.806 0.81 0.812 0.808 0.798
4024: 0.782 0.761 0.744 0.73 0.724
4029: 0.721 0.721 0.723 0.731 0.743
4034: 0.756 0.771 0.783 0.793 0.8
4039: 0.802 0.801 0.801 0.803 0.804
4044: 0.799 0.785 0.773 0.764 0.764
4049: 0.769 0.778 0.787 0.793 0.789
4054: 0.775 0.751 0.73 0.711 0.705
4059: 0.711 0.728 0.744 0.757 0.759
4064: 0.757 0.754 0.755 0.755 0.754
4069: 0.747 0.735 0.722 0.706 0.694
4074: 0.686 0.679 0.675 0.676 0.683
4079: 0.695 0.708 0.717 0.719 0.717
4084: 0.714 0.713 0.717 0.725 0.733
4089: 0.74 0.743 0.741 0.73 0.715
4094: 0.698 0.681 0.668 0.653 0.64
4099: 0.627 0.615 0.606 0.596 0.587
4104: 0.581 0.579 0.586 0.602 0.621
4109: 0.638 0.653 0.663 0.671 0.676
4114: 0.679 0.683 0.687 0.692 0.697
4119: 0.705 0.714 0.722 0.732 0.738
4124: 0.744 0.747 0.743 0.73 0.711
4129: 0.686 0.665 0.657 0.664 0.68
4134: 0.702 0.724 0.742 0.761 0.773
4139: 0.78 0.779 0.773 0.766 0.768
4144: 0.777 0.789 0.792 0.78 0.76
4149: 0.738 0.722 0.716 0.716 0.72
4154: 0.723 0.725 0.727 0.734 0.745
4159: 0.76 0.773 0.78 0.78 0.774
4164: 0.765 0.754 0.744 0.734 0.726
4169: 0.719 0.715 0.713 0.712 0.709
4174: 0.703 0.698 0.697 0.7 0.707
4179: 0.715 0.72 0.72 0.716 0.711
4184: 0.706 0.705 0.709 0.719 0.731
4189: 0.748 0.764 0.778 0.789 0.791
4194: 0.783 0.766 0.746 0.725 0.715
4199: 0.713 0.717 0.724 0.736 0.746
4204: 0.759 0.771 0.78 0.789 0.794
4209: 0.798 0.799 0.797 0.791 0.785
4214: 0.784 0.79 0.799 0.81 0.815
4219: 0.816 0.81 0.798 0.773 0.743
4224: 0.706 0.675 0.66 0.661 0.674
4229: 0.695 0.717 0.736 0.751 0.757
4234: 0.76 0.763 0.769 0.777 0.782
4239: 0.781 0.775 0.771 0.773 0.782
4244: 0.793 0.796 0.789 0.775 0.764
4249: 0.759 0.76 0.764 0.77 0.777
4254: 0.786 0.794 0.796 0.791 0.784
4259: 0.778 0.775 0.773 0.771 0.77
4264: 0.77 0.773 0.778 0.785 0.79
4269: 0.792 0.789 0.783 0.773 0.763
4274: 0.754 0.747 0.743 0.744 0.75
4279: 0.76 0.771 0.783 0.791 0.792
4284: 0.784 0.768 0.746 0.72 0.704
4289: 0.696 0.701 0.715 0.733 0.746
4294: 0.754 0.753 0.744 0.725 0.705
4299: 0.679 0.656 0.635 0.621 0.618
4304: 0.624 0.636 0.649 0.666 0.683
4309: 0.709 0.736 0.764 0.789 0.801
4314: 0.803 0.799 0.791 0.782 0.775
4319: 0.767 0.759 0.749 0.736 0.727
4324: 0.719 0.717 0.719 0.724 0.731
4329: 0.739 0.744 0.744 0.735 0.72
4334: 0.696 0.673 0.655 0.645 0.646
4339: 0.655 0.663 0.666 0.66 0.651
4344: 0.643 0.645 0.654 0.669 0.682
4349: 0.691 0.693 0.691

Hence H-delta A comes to 3.6 angstroms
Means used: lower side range 0.743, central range 0.672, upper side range 0.739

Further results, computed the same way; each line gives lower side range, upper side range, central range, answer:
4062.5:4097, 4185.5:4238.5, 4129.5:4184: 0.4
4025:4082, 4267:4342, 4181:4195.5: -0.1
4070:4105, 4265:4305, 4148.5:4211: -2.7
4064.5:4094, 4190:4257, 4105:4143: 1.6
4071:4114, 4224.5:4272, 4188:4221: -1.5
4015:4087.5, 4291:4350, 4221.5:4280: -3.5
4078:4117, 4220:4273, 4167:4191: 0.2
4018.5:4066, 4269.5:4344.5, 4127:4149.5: 0.3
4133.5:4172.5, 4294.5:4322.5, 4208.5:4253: -1.9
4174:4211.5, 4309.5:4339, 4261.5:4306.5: 0.2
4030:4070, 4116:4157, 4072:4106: 3.2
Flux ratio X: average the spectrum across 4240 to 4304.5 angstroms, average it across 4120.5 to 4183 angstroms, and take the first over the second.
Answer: 1.0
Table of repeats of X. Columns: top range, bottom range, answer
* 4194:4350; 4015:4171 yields 1.02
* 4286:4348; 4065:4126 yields 1.03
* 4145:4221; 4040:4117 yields 1.06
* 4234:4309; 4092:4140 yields 1.10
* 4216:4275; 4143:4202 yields 1.04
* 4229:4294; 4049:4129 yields 1.09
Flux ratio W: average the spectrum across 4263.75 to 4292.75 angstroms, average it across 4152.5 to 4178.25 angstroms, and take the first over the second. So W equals 1.04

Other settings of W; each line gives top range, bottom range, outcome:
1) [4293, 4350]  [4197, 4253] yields 0.93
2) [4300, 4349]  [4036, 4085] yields 0.94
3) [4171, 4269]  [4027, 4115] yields 1.05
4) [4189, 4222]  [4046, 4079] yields 1.05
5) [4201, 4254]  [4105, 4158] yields 1.07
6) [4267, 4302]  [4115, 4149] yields 1.01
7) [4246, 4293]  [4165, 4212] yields 1.04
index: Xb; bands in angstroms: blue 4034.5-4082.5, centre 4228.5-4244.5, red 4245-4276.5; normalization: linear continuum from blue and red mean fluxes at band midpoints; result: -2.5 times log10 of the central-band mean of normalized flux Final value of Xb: 0.015 mag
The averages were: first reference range 0.749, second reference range 0.775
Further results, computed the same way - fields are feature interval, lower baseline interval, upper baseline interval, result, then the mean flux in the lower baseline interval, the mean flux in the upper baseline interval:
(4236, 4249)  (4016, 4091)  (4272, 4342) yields -0.07 mag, 0.75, 0.724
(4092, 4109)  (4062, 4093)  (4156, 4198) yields 0.15 mag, 0.722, 0.736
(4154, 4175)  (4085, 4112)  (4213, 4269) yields -0.04 mag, 0.66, 0.767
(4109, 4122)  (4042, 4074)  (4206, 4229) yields 0.11 mag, 0.753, 0.765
